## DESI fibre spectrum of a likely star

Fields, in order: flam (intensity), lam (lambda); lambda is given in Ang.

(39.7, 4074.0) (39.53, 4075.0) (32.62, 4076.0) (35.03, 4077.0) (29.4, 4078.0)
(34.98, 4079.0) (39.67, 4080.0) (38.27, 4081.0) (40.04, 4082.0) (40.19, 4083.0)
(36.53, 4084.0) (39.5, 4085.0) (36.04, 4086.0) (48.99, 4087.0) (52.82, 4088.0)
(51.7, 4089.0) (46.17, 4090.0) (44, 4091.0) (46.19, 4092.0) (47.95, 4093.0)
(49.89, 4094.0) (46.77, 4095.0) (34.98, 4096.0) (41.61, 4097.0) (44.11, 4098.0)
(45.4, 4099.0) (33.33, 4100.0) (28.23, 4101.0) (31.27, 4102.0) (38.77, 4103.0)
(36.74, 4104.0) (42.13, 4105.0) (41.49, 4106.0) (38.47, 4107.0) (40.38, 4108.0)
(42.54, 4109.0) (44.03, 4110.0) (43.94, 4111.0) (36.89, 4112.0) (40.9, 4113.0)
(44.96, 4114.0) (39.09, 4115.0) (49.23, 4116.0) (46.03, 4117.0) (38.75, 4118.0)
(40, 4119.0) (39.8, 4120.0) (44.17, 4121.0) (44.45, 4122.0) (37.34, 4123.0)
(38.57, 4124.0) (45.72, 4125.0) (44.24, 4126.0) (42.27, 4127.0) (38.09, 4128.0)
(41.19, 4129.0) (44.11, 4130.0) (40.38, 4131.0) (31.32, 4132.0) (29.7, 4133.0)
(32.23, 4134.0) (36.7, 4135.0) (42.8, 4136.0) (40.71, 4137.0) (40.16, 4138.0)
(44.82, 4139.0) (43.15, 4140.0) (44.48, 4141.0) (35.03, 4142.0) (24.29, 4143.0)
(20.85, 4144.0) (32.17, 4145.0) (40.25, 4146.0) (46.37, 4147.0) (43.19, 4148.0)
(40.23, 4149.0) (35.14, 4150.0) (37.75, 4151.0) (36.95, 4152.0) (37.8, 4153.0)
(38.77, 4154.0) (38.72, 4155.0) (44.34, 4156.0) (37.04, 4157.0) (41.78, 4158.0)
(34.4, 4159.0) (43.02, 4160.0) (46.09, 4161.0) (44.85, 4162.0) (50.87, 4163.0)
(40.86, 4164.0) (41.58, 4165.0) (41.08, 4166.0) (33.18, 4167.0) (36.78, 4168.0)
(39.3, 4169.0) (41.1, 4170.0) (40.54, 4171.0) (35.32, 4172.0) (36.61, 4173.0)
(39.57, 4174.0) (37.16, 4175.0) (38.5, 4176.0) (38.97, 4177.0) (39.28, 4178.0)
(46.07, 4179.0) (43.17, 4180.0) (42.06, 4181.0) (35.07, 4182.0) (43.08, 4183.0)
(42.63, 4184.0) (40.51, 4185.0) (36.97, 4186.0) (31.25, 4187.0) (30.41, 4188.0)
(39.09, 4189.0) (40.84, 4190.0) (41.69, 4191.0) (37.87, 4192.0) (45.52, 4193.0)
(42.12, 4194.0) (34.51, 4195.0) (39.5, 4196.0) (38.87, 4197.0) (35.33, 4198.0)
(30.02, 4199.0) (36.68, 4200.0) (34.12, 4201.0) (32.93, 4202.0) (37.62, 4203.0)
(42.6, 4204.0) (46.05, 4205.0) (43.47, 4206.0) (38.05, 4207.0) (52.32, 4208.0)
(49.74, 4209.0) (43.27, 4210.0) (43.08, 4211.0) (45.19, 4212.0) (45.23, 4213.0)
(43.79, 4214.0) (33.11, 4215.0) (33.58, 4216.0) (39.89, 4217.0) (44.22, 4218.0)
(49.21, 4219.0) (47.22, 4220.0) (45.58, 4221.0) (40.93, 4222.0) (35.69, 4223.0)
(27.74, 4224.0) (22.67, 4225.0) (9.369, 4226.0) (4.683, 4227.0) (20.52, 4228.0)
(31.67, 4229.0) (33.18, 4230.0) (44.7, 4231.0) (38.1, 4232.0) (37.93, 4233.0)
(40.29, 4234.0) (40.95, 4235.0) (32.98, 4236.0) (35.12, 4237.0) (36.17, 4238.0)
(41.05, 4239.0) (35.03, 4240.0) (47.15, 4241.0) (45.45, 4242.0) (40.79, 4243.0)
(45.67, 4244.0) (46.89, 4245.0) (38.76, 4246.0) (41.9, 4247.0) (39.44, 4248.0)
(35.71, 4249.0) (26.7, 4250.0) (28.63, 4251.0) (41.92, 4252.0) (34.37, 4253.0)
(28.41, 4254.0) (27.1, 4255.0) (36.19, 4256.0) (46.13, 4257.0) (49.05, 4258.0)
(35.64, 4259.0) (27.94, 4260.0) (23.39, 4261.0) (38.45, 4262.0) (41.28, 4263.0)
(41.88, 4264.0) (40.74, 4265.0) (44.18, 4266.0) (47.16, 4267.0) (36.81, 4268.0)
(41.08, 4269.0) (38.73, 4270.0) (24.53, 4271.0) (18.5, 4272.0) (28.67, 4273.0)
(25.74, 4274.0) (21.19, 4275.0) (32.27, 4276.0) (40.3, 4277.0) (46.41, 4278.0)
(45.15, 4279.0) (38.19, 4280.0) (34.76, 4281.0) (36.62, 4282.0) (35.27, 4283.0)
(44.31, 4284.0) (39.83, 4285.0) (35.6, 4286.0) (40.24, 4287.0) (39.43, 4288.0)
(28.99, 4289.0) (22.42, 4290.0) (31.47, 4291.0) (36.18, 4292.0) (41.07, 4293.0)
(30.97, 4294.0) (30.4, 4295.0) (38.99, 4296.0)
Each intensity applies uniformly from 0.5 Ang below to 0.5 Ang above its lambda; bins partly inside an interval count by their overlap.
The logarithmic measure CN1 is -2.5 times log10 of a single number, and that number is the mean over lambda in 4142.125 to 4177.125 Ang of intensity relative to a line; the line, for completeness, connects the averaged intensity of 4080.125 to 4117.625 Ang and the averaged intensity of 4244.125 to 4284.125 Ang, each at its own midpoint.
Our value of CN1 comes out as 0.03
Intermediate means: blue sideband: 41.8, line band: 38.7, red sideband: 36.3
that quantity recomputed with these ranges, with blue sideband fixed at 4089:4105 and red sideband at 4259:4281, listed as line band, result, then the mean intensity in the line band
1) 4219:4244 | 0.042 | 35.3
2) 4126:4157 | 0.045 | 38.2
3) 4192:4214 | -0.086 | 40.8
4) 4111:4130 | -0.034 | 41.9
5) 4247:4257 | 0.054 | 34.2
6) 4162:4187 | -0.034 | 39.9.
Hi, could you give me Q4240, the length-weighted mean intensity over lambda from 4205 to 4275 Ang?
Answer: 37.1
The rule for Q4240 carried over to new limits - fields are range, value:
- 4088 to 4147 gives 40.4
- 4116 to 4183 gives 39.6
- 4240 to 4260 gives 38.4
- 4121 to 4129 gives 41.7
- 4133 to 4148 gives 37.4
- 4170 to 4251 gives 38.3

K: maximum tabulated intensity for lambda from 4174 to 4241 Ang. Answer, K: 52.32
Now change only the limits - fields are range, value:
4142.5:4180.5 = 50.87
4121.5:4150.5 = 46.37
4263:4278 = 47.16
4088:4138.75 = 52.82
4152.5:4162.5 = 46.09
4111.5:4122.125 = 49.23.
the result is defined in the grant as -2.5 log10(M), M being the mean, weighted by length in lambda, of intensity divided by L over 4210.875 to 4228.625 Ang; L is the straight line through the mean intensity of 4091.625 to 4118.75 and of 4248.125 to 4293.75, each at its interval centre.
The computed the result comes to 0.07 mag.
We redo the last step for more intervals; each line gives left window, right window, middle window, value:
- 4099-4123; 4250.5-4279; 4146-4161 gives -0.03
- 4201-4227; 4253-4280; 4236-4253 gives -0.05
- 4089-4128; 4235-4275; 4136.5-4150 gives 0.07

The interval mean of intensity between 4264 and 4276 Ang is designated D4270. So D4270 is 33.7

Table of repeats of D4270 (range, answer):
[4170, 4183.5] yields 39.7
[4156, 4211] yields 39.9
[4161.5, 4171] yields 41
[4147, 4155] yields 39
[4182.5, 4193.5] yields 39.1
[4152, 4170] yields 40.5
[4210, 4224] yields 41.6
